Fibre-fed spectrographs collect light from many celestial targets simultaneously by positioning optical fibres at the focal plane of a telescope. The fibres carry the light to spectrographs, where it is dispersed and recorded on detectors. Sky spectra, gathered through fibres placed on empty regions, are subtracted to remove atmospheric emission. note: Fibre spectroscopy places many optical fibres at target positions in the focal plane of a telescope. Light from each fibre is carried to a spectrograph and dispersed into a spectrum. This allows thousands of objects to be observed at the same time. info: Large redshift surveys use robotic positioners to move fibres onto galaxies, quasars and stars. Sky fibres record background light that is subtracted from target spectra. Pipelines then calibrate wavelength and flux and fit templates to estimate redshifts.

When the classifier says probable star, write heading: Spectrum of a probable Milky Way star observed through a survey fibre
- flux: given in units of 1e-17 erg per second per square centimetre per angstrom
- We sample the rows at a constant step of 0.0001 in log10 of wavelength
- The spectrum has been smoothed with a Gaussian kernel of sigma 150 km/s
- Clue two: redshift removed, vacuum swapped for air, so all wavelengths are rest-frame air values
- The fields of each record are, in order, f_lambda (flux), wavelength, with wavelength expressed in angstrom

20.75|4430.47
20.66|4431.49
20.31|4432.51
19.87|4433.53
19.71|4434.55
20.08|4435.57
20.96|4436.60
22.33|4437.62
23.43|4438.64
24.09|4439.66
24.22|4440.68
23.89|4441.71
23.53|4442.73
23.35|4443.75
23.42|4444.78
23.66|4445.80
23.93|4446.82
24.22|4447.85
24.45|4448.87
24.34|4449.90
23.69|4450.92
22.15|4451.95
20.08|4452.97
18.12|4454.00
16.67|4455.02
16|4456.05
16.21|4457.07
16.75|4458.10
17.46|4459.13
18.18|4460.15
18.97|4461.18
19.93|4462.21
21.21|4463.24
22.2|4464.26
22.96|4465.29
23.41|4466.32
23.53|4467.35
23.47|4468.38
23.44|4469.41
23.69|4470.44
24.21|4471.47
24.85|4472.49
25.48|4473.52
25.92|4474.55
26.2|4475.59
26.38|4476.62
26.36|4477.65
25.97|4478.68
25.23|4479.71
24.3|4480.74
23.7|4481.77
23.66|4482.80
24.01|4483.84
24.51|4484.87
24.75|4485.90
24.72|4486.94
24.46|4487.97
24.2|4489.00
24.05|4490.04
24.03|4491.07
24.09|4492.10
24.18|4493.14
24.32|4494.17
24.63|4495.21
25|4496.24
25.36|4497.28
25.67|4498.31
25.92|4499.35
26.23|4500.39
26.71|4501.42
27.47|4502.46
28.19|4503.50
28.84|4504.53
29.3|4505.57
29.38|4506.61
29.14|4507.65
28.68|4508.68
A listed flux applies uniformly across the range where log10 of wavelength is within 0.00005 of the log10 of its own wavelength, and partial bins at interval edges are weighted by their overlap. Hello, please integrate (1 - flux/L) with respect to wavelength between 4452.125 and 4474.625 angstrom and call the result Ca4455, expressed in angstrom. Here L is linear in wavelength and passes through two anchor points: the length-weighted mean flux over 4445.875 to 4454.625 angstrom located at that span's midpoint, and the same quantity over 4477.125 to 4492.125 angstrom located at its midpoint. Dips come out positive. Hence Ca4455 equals 2.3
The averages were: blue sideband 22.6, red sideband 24.6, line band 21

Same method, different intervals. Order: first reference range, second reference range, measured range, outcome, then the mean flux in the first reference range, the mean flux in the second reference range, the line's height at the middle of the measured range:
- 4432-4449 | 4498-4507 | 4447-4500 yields 4.5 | 22.6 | 27.5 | 25.2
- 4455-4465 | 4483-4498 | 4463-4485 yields -3.2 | 18.5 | 24.5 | 21.3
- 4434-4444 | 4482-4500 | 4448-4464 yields 2.4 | 22.5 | 24.6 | 23.2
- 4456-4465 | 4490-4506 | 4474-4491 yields -1.5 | 18.8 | 25.9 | 23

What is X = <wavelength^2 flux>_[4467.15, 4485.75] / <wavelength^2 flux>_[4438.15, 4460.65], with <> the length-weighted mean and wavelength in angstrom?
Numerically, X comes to 1.17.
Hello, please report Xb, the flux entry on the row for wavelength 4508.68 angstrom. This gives 28.68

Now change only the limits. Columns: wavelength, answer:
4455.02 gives 16.67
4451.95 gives 22.15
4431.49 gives 20.66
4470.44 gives 23.69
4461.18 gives 18.97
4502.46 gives 27.47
